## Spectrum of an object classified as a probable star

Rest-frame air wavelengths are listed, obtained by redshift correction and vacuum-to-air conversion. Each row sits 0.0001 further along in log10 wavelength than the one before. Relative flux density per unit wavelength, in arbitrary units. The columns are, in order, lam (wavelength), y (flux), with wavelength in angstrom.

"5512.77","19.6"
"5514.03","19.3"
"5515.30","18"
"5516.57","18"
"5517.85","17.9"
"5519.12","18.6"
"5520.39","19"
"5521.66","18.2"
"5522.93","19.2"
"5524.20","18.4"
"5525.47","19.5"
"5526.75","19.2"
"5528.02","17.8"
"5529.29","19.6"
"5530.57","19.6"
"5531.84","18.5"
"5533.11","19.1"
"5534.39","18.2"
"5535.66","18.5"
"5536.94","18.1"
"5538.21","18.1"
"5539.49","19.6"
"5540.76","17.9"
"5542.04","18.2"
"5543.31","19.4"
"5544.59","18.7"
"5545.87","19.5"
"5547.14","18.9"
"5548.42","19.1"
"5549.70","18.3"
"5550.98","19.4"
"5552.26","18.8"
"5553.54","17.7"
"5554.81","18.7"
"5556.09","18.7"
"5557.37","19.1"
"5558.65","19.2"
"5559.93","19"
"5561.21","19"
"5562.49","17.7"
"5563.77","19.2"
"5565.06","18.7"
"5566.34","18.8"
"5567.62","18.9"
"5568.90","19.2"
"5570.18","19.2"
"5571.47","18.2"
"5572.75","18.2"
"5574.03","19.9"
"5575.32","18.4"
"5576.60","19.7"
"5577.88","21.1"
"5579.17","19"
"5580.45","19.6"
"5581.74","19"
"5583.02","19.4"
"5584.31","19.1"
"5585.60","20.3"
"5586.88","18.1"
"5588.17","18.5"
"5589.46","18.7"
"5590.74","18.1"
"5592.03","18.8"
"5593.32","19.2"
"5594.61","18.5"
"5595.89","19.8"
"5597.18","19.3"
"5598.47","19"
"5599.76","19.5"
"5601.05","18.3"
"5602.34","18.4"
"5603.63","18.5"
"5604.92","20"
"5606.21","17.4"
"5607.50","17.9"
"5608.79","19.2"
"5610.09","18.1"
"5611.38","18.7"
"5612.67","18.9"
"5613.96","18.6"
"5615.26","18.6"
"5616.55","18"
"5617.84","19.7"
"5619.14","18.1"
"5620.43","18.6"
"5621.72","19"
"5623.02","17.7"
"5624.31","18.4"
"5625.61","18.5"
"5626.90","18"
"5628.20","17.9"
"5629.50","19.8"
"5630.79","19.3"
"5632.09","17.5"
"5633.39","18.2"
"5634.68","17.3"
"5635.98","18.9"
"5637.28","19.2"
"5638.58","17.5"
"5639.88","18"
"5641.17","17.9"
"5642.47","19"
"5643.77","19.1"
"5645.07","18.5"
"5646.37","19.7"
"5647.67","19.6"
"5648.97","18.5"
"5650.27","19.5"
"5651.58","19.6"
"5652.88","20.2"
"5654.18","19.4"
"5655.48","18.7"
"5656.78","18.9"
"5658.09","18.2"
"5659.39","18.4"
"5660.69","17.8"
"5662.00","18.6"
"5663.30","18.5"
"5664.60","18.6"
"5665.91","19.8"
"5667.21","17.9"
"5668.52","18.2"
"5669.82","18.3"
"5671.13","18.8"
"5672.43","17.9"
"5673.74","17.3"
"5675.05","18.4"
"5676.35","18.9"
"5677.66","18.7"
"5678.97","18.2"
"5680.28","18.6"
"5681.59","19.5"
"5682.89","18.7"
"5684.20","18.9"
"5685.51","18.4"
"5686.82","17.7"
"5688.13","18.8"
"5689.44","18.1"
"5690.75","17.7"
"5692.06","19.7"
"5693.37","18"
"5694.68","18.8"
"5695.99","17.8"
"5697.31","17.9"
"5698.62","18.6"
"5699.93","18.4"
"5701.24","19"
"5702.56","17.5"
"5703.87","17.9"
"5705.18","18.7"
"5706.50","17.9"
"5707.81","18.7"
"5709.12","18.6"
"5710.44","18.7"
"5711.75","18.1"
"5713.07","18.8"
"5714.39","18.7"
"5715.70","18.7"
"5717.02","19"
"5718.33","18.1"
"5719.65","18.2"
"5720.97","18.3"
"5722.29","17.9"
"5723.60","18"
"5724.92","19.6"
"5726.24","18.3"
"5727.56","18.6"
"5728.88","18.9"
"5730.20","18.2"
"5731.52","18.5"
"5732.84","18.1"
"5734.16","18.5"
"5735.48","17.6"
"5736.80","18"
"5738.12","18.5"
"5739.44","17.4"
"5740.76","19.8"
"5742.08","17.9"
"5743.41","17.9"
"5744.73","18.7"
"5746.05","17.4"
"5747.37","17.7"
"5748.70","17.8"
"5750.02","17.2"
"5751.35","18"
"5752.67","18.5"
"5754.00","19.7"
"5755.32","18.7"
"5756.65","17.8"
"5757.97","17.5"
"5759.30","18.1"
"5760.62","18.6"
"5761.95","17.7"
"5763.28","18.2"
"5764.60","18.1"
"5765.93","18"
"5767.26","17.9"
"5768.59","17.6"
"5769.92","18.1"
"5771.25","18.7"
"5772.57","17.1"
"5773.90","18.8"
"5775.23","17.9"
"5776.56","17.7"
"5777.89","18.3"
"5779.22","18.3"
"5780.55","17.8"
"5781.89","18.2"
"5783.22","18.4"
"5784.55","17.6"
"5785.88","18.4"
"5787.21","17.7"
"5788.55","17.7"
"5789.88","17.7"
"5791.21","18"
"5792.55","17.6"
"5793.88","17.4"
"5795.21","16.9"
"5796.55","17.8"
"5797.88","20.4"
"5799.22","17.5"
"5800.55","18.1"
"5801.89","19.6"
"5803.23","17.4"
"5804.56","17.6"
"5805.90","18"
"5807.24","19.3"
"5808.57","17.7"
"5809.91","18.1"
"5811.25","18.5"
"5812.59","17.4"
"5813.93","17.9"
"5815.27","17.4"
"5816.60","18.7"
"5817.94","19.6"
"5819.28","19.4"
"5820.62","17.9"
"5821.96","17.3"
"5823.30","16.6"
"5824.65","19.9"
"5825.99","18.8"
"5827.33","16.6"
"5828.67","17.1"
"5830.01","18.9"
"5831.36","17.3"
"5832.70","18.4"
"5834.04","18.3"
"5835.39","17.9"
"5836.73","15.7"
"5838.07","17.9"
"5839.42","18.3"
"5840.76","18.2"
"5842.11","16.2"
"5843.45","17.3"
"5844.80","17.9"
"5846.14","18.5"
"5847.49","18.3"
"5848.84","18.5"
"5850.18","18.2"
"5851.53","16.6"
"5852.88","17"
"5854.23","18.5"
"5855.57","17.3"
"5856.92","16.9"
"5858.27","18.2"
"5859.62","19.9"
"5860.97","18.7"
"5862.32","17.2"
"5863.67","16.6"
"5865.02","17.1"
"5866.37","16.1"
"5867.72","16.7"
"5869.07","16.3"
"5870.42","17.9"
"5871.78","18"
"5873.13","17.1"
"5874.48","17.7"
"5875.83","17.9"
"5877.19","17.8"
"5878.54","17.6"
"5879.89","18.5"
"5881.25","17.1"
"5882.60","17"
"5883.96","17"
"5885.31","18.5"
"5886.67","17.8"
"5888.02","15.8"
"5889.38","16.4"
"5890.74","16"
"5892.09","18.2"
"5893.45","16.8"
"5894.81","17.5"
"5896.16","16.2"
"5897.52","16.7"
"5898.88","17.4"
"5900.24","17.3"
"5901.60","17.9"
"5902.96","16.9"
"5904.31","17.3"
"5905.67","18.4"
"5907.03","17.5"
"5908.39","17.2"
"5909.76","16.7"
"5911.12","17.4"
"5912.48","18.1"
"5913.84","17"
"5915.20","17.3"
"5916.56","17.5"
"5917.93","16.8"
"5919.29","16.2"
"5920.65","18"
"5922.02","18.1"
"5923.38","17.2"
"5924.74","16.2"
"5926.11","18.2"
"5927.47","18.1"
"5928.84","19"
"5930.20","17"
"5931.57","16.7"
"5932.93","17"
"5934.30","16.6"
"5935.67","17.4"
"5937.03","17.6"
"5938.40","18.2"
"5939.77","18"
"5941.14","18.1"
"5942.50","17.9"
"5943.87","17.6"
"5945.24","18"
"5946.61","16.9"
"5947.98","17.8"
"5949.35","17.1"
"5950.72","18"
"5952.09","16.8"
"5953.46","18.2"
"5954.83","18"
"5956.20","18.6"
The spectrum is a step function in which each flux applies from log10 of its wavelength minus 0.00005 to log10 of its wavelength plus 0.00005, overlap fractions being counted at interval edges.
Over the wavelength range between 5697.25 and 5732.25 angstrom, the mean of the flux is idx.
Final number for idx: 18.4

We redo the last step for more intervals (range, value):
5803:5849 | 18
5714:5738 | 18.4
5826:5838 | 17.6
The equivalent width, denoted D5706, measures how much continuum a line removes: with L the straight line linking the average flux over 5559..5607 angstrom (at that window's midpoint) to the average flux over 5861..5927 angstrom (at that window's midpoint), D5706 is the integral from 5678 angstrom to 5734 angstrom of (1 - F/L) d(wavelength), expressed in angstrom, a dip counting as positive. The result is -0.5 angstrom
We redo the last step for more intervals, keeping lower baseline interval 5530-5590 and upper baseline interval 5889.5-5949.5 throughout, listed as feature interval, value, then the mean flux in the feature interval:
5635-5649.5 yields -0.1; 18.7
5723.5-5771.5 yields -0.3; 18.2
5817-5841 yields -0.3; 18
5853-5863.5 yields -0.2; 18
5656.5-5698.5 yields -0.1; 18.4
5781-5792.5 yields 0.0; 17.9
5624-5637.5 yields 0.1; 18.4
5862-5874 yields 0.4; 17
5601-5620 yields 0.1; 18.6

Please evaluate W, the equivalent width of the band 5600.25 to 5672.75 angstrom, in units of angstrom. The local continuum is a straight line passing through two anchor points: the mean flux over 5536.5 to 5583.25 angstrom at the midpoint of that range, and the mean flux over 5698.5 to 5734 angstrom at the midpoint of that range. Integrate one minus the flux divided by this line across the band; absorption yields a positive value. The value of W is 0.3 angstrom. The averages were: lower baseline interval 18.9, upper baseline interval 18.4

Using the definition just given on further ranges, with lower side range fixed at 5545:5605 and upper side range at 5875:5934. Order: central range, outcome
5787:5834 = -0.7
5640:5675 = -0.3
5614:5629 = 0.2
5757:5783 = -0.1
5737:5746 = -0.1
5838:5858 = -0.1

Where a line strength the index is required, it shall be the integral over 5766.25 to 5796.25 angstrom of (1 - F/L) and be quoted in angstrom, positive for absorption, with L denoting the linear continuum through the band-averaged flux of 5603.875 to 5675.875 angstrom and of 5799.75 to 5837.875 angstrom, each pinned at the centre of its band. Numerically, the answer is 0.4 angstrom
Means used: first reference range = 18.6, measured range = 17.9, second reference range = 18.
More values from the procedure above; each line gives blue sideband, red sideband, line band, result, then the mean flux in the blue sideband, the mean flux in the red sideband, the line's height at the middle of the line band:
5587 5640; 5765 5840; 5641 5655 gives -0.6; 18.6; 18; 18.5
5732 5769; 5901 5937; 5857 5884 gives 0.1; 18.1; 17.4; 17.6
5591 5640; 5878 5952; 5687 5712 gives -0.1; 18.6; 17.4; 18.2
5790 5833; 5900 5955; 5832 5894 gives 1.1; 18.1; 17.5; 17.8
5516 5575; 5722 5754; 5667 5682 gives 0.0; 18.8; 18.2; 18.4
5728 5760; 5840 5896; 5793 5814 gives -0.3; 18.2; 17.5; 17.8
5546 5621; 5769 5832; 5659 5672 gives 0.1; 18.9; 18.1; 18.6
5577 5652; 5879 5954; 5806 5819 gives -0.3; 18.8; 17.4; 17.9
